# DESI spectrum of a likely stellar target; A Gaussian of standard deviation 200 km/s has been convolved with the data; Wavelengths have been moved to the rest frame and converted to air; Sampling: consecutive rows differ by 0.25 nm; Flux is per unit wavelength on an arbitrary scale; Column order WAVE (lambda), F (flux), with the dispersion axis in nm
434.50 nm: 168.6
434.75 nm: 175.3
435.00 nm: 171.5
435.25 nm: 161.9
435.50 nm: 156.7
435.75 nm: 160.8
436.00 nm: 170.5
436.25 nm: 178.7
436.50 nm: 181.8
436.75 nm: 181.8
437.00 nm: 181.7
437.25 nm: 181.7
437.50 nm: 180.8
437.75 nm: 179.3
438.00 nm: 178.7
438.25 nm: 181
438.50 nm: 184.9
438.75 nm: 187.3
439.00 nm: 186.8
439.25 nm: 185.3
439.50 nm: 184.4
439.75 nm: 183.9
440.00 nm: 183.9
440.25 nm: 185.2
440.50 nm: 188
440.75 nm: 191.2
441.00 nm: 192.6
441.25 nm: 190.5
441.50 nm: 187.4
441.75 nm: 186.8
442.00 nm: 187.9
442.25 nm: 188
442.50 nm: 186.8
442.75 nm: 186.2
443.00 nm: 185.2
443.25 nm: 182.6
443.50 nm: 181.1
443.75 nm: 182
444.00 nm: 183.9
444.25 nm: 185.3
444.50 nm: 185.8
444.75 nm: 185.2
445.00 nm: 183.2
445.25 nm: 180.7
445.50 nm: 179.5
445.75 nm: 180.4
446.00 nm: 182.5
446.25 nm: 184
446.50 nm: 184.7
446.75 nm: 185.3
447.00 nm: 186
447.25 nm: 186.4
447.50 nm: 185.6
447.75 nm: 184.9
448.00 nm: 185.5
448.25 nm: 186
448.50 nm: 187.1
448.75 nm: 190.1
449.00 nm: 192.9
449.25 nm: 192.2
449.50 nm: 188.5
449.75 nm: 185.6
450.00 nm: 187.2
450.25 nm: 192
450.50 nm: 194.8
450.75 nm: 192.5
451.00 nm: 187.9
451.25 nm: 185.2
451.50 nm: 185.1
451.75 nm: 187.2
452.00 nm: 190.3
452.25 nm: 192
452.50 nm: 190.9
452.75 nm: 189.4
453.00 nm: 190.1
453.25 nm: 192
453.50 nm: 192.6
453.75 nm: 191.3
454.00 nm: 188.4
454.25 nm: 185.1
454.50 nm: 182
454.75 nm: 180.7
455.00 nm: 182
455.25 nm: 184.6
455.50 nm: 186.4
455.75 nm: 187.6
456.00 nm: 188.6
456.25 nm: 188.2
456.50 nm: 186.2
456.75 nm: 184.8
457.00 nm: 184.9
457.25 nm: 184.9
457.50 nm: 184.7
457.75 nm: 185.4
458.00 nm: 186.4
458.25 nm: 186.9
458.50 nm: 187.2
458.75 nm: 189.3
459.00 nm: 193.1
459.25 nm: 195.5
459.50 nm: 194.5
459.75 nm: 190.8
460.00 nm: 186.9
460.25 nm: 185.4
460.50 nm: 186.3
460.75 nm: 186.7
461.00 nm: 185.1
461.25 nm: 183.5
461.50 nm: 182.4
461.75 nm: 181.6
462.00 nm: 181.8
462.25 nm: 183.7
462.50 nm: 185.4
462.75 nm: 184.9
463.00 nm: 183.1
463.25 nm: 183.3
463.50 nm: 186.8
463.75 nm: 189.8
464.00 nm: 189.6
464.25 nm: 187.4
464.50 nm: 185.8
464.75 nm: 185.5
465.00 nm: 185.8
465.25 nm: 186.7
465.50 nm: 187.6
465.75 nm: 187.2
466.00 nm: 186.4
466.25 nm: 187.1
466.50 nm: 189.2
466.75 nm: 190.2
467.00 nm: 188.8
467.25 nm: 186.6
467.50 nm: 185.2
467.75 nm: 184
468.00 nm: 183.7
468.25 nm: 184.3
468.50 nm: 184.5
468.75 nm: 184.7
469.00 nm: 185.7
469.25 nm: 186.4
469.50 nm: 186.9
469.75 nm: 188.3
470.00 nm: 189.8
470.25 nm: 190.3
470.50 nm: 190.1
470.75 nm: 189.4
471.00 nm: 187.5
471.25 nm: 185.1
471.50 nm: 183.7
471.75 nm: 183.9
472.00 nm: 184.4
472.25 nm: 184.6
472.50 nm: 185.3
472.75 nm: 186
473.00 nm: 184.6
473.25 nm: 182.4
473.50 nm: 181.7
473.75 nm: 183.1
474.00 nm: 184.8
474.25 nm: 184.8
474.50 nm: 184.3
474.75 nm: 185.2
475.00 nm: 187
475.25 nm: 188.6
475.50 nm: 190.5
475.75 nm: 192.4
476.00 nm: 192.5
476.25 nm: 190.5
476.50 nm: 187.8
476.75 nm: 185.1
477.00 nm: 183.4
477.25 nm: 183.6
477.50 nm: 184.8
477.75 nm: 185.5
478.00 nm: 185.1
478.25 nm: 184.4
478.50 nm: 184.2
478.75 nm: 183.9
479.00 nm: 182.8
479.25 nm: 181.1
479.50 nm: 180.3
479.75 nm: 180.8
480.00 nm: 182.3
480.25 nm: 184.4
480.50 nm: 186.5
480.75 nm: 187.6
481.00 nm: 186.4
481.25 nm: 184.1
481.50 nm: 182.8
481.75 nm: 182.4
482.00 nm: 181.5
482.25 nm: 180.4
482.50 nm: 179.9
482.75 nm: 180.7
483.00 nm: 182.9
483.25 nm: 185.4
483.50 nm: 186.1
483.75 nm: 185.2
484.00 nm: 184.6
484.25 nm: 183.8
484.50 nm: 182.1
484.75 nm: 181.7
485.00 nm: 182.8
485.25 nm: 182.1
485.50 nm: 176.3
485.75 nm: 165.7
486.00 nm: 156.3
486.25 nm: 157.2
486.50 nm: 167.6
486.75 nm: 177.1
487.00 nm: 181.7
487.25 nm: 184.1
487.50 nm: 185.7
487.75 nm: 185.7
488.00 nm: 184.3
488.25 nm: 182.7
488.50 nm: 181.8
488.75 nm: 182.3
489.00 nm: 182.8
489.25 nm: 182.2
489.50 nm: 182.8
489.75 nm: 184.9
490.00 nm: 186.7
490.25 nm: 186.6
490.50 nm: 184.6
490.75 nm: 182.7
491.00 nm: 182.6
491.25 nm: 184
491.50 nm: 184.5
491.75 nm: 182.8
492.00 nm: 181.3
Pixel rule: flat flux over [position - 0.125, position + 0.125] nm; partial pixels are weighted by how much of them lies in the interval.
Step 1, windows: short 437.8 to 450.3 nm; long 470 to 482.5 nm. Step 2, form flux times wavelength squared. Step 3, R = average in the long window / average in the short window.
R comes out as 1.15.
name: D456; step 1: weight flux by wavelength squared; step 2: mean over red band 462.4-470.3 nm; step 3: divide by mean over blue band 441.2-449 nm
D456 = 1.11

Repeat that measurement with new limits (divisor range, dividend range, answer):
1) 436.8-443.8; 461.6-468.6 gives 1.12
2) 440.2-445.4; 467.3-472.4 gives 1.13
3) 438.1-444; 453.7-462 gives 1.08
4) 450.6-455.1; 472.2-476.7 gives 1.09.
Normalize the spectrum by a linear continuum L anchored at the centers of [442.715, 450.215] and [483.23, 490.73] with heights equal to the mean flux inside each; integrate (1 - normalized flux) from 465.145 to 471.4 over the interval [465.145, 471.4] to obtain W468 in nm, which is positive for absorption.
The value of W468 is -0.15 nm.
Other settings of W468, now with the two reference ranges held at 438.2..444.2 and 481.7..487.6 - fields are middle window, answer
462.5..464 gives -0.03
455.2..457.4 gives -0.03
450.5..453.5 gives -0.09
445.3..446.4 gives 0.02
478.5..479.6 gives -0.02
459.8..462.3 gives -0.03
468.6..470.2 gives -0.05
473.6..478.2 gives -0.16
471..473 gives -0.04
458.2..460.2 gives -0.08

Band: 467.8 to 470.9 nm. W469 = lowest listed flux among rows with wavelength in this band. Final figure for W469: 183.7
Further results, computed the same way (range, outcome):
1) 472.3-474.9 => 181.7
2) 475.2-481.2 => 180.3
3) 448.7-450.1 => 185.6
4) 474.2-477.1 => 183.4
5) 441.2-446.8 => 179.5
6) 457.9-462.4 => 181.6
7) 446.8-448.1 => 184.9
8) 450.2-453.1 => 185.1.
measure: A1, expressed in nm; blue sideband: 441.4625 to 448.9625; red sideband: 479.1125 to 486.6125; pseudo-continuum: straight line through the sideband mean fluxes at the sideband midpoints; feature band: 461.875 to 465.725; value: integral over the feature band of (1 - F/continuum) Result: -0.070 nm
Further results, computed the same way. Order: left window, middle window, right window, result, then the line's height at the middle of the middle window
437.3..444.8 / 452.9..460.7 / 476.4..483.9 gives -0.122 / 185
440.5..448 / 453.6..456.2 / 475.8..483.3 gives -0.012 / 185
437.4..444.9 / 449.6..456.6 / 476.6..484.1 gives -0.125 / 185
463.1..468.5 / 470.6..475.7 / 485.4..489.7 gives -0.053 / 184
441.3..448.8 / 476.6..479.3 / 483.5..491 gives -0.042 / 181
